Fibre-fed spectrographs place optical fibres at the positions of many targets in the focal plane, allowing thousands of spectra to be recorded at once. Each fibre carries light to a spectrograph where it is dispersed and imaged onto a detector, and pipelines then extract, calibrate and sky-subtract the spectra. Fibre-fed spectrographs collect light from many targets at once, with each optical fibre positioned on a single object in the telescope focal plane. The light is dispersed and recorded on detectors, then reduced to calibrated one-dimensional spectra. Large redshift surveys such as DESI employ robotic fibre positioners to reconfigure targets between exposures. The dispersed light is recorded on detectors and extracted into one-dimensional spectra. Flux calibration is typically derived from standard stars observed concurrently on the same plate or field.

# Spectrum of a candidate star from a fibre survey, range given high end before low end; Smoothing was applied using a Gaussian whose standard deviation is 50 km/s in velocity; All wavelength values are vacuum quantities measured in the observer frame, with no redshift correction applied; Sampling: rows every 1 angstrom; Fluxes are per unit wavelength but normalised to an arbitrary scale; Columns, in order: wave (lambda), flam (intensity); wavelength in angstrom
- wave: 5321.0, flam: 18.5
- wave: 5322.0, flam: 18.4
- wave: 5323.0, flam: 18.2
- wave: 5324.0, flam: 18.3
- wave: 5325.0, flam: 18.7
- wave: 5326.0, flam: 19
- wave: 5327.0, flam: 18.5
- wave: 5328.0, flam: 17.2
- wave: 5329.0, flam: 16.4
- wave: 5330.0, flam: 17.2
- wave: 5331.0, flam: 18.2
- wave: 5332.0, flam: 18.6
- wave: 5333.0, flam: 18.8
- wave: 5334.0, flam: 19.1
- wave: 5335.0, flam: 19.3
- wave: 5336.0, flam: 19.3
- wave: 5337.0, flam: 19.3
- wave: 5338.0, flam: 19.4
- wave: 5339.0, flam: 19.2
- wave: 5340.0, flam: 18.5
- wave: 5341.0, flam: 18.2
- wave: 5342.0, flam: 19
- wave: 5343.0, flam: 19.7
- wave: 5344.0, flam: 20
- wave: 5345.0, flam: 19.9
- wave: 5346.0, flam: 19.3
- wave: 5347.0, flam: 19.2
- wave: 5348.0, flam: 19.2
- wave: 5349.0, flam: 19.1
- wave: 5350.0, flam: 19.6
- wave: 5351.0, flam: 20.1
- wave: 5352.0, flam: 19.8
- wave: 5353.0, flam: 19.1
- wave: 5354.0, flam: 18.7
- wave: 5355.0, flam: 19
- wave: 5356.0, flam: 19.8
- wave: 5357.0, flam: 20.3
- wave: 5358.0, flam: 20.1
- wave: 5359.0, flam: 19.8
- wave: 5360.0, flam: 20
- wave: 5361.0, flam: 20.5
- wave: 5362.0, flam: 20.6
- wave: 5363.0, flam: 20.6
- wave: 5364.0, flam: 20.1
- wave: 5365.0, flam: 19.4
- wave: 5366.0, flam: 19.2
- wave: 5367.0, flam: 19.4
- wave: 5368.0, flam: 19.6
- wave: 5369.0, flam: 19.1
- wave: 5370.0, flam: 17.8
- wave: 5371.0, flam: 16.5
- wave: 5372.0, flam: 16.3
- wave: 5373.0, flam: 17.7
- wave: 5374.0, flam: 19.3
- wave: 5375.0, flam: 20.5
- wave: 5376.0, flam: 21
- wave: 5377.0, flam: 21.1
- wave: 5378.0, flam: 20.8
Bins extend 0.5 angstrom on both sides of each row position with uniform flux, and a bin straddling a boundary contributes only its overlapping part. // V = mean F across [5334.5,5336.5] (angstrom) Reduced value 19.3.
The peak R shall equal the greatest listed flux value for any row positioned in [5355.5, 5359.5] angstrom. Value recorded 20.3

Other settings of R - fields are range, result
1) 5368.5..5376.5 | 21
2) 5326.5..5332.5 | 18.6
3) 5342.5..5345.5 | 20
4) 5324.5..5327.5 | 19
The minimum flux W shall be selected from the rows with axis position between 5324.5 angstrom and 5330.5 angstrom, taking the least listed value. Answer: 16.4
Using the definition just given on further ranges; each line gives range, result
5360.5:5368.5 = 19.2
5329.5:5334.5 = 17.2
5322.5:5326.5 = 18.2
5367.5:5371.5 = 16.5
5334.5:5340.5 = 18.5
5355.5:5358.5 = 19.8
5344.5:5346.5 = 19.3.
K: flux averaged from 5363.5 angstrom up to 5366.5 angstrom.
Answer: 19.6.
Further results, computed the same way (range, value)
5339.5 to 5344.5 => 19.1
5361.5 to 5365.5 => 20.2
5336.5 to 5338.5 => 19.4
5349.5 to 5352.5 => 19.8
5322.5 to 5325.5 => 18.4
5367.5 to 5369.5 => 19.4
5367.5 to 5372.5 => 17.9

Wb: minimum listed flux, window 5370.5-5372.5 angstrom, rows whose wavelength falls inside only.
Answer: 16.3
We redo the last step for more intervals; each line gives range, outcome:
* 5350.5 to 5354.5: 18.7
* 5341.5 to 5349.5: 19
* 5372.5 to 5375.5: 17.7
